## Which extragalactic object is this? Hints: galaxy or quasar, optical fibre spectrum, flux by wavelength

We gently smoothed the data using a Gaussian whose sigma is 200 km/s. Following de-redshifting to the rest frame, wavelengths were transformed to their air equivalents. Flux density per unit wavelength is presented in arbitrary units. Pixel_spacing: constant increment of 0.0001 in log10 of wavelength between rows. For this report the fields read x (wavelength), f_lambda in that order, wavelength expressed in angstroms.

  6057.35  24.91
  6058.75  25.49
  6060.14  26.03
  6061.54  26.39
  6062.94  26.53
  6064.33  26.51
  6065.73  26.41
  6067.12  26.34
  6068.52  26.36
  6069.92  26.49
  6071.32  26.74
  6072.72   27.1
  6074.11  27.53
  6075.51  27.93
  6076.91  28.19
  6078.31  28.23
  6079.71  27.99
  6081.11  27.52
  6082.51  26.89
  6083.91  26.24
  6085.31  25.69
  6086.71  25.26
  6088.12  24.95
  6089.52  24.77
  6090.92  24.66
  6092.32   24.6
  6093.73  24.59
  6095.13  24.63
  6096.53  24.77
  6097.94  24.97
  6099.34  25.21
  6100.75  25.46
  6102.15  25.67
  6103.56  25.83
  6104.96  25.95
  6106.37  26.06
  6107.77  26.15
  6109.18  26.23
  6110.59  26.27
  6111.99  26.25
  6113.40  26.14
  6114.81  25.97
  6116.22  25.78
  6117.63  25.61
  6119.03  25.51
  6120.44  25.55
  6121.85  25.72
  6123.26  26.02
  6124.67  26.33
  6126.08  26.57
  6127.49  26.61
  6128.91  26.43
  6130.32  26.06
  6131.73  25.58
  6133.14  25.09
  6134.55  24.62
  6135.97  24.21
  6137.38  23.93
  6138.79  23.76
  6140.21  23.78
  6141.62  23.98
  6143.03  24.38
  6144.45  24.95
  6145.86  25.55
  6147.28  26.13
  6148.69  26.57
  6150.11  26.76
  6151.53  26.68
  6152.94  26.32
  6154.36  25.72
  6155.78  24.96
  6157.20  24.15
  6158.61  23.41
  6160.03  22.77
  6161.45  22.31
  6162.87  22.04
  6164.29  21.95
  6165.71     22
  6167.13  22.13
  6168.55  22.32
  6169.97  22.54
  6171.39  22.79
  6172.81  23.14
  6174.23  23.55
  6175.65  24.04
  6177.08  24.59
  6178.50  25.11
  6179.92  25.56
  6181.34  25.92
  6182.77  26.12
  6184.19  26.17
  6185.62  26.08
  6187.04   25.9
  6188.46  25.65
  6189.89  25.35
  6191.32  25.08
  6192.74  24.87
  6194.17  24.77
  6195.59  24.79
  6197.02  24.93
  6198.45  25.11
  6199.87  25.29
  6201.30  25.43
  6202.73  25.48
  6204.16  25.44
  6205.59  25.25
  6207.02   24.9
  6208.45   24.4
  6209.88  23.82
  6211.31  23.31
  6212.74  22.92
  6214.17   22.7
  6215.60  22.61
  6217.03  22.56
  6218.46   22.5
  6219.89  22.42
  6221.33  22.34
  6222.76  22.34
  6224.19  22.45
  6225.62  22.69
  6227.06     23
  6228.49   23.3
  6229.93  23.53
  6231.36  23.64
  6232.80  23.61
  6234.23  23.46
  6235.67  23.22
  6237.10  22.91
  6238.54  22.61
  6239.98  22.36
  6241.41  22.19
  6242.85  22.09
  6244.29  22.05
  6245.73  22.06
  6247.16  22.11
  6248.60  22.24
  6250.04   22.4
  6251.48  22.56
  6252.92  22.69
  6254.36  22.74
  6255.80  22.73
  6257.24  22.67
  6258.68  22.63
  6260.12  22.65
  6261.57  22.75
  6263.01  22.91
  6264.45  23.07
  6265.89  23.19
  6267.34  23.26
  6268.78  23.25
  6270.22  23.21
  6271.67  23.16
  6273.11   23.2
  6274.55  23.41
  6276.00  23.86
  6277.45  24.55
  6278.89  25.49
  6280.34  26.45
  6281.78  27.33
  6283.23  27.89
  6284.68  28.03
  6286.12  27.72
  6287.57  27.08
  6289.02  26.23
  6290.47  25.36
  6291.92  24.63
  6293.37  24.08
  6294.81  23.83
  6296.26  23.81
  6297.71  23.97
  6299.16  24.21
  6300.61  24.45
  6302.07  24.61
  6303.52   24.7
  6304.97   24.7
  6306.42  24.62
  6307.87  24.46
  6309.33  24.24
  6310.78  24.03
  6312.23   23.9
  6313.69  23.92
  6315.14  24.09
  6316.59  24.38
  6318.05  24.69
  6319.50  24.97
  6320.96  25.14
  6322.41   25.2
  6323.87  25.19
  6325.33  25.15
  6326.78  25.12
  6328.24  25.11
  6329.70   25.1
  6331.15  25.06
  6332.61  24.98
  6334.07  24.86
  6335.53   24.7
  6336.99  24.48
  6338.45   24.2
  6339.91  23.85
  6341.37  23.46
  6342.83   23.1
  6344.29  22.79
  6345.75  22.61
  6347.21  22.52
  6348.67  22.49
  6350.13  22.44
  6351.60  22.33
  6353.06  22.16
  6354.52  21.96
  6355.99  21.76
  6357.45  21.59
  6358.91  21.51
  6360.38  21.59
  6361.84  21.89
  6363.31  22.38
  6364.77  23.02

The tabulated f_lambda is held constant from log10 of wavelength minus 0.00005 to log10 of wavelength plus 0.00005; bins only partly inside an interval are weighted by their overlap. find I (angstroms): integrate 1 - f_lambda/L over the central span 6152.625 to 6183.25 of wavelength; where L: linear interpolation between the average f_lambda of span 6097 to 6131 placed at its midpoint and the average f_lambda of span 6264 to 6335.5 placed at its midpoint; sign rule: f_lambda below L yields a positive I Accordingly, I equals 2.2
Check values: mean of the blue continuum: 25.9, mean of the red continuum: 24.8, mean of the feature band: 23.7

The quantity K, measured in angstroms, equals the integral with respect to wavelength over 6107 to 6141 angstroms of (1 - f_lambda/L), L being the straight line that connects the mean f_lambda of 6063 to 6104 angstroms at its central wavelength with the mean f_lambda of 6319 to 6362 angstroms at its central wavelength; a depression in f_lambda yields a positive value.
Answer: 0.2 angstroms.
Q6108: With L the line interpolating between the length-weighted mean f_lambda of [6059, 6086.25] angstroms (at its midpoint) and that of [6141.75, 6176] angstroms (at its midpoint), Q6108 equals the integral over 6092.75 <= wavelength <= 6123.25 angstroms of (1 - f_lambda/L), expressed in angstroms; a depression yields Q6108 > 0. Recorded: 0.1 angstroms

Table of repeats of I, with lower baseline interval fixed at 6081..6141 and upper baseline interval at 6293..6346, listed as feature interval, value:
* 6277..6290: -1.2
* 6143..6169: 1.0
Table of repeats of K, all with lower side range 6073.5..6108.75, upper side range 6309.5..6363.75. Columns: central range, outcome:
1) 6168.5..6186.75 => 0.43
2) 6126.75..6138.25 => 0.13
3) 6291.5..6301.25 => -0.04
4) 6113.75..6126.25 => -0.08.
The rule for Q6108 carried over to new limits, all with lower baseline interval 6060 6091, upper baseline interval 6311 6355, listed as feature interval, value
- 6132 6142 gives 0.7 angstroms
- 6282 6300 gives -0.9 angstroms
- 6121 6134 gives 0.0 angstroms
